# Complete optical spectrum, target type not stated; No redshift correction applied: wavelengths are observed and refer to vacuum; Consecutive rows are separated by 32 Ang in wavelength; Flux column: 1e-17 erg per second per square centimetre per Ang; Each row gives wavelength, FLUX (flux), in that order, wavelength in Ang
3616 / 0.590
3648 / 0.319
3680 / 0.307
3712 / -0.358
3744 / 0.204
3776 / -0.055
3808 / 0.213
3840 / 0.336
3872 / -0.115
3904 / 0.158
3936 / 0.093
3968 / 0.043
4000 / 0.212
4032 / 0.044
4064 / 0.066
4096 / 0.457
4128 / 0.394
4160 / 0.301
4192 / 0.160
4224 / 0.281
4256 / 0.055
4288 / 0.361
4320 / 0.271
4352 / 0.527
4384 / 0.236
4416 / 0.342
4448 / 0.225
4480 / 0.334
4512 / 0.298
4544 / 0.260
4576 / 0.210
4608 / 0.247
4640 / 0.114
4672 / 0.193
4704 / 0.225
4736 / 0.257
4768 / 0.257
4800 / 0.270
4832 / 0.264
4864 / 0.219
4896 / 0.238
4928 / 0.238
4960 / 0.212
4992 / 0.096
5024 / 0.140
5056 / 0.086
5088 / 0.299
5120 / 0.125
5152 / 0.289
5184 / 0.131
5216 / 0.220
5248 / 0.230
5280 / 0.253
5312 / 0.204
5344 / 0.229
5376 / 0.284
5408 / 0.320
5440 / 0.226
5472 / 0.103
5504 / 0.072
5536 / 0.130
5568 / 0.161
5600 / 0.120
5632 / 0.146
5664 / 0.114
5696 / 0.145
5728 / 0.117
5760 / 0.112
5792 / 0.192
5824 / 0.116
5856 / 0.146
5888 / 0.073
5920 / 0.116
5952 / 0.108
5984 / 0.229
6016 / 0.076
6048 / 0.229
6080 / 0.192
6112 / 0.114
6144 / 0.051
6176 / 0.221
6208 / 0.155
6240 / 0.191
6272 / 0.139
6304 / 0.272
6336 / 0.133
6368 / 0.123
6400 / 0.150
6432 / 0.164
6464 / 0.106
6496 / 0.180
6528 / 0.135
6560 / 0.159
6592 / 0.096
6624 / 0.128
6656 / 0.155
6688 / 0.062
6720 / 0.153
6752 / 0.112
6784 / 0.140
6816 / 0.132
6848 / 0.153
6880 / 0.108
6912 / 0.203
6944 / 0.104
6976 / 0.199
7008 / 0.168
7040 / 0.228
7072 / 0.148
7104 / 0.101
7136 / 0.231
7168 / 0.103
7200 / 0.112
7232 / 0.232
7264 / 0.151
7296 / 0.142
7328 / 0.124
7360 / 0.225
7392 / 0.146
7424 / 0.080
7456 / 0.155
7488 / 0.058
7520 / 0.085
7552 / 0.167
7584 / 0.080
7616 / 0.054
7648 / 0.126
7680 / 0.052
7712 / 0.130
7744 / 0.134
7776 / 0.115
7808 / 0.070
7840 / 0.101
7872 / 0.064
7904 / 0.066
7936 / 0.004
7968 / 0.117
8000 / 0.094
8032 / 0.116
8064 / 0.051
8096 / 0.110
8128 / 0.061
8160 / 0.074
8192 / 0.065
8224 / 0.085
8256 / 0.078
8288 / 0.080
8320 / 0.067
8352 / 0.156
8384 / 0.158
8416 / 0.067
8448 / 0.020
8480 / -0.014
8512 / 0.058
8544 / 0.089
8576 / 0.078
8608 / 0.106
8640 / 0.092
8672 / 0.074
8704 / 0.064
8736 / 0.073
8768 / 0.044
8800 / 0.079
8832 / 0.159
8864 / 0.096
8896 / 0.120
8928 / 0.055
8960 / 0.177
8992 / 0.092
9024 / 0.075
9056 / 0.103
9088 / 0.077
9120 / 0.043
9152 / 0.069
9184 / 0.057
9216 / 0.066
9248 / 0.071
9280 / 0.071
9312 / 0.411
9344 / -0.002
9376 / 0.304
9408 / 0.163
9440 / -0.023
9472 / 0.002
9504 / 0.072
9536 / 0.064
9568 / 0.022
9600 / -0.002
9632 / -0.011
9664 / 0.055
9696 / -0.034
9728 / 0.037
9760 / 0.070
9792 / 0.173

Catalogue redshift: 0.07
